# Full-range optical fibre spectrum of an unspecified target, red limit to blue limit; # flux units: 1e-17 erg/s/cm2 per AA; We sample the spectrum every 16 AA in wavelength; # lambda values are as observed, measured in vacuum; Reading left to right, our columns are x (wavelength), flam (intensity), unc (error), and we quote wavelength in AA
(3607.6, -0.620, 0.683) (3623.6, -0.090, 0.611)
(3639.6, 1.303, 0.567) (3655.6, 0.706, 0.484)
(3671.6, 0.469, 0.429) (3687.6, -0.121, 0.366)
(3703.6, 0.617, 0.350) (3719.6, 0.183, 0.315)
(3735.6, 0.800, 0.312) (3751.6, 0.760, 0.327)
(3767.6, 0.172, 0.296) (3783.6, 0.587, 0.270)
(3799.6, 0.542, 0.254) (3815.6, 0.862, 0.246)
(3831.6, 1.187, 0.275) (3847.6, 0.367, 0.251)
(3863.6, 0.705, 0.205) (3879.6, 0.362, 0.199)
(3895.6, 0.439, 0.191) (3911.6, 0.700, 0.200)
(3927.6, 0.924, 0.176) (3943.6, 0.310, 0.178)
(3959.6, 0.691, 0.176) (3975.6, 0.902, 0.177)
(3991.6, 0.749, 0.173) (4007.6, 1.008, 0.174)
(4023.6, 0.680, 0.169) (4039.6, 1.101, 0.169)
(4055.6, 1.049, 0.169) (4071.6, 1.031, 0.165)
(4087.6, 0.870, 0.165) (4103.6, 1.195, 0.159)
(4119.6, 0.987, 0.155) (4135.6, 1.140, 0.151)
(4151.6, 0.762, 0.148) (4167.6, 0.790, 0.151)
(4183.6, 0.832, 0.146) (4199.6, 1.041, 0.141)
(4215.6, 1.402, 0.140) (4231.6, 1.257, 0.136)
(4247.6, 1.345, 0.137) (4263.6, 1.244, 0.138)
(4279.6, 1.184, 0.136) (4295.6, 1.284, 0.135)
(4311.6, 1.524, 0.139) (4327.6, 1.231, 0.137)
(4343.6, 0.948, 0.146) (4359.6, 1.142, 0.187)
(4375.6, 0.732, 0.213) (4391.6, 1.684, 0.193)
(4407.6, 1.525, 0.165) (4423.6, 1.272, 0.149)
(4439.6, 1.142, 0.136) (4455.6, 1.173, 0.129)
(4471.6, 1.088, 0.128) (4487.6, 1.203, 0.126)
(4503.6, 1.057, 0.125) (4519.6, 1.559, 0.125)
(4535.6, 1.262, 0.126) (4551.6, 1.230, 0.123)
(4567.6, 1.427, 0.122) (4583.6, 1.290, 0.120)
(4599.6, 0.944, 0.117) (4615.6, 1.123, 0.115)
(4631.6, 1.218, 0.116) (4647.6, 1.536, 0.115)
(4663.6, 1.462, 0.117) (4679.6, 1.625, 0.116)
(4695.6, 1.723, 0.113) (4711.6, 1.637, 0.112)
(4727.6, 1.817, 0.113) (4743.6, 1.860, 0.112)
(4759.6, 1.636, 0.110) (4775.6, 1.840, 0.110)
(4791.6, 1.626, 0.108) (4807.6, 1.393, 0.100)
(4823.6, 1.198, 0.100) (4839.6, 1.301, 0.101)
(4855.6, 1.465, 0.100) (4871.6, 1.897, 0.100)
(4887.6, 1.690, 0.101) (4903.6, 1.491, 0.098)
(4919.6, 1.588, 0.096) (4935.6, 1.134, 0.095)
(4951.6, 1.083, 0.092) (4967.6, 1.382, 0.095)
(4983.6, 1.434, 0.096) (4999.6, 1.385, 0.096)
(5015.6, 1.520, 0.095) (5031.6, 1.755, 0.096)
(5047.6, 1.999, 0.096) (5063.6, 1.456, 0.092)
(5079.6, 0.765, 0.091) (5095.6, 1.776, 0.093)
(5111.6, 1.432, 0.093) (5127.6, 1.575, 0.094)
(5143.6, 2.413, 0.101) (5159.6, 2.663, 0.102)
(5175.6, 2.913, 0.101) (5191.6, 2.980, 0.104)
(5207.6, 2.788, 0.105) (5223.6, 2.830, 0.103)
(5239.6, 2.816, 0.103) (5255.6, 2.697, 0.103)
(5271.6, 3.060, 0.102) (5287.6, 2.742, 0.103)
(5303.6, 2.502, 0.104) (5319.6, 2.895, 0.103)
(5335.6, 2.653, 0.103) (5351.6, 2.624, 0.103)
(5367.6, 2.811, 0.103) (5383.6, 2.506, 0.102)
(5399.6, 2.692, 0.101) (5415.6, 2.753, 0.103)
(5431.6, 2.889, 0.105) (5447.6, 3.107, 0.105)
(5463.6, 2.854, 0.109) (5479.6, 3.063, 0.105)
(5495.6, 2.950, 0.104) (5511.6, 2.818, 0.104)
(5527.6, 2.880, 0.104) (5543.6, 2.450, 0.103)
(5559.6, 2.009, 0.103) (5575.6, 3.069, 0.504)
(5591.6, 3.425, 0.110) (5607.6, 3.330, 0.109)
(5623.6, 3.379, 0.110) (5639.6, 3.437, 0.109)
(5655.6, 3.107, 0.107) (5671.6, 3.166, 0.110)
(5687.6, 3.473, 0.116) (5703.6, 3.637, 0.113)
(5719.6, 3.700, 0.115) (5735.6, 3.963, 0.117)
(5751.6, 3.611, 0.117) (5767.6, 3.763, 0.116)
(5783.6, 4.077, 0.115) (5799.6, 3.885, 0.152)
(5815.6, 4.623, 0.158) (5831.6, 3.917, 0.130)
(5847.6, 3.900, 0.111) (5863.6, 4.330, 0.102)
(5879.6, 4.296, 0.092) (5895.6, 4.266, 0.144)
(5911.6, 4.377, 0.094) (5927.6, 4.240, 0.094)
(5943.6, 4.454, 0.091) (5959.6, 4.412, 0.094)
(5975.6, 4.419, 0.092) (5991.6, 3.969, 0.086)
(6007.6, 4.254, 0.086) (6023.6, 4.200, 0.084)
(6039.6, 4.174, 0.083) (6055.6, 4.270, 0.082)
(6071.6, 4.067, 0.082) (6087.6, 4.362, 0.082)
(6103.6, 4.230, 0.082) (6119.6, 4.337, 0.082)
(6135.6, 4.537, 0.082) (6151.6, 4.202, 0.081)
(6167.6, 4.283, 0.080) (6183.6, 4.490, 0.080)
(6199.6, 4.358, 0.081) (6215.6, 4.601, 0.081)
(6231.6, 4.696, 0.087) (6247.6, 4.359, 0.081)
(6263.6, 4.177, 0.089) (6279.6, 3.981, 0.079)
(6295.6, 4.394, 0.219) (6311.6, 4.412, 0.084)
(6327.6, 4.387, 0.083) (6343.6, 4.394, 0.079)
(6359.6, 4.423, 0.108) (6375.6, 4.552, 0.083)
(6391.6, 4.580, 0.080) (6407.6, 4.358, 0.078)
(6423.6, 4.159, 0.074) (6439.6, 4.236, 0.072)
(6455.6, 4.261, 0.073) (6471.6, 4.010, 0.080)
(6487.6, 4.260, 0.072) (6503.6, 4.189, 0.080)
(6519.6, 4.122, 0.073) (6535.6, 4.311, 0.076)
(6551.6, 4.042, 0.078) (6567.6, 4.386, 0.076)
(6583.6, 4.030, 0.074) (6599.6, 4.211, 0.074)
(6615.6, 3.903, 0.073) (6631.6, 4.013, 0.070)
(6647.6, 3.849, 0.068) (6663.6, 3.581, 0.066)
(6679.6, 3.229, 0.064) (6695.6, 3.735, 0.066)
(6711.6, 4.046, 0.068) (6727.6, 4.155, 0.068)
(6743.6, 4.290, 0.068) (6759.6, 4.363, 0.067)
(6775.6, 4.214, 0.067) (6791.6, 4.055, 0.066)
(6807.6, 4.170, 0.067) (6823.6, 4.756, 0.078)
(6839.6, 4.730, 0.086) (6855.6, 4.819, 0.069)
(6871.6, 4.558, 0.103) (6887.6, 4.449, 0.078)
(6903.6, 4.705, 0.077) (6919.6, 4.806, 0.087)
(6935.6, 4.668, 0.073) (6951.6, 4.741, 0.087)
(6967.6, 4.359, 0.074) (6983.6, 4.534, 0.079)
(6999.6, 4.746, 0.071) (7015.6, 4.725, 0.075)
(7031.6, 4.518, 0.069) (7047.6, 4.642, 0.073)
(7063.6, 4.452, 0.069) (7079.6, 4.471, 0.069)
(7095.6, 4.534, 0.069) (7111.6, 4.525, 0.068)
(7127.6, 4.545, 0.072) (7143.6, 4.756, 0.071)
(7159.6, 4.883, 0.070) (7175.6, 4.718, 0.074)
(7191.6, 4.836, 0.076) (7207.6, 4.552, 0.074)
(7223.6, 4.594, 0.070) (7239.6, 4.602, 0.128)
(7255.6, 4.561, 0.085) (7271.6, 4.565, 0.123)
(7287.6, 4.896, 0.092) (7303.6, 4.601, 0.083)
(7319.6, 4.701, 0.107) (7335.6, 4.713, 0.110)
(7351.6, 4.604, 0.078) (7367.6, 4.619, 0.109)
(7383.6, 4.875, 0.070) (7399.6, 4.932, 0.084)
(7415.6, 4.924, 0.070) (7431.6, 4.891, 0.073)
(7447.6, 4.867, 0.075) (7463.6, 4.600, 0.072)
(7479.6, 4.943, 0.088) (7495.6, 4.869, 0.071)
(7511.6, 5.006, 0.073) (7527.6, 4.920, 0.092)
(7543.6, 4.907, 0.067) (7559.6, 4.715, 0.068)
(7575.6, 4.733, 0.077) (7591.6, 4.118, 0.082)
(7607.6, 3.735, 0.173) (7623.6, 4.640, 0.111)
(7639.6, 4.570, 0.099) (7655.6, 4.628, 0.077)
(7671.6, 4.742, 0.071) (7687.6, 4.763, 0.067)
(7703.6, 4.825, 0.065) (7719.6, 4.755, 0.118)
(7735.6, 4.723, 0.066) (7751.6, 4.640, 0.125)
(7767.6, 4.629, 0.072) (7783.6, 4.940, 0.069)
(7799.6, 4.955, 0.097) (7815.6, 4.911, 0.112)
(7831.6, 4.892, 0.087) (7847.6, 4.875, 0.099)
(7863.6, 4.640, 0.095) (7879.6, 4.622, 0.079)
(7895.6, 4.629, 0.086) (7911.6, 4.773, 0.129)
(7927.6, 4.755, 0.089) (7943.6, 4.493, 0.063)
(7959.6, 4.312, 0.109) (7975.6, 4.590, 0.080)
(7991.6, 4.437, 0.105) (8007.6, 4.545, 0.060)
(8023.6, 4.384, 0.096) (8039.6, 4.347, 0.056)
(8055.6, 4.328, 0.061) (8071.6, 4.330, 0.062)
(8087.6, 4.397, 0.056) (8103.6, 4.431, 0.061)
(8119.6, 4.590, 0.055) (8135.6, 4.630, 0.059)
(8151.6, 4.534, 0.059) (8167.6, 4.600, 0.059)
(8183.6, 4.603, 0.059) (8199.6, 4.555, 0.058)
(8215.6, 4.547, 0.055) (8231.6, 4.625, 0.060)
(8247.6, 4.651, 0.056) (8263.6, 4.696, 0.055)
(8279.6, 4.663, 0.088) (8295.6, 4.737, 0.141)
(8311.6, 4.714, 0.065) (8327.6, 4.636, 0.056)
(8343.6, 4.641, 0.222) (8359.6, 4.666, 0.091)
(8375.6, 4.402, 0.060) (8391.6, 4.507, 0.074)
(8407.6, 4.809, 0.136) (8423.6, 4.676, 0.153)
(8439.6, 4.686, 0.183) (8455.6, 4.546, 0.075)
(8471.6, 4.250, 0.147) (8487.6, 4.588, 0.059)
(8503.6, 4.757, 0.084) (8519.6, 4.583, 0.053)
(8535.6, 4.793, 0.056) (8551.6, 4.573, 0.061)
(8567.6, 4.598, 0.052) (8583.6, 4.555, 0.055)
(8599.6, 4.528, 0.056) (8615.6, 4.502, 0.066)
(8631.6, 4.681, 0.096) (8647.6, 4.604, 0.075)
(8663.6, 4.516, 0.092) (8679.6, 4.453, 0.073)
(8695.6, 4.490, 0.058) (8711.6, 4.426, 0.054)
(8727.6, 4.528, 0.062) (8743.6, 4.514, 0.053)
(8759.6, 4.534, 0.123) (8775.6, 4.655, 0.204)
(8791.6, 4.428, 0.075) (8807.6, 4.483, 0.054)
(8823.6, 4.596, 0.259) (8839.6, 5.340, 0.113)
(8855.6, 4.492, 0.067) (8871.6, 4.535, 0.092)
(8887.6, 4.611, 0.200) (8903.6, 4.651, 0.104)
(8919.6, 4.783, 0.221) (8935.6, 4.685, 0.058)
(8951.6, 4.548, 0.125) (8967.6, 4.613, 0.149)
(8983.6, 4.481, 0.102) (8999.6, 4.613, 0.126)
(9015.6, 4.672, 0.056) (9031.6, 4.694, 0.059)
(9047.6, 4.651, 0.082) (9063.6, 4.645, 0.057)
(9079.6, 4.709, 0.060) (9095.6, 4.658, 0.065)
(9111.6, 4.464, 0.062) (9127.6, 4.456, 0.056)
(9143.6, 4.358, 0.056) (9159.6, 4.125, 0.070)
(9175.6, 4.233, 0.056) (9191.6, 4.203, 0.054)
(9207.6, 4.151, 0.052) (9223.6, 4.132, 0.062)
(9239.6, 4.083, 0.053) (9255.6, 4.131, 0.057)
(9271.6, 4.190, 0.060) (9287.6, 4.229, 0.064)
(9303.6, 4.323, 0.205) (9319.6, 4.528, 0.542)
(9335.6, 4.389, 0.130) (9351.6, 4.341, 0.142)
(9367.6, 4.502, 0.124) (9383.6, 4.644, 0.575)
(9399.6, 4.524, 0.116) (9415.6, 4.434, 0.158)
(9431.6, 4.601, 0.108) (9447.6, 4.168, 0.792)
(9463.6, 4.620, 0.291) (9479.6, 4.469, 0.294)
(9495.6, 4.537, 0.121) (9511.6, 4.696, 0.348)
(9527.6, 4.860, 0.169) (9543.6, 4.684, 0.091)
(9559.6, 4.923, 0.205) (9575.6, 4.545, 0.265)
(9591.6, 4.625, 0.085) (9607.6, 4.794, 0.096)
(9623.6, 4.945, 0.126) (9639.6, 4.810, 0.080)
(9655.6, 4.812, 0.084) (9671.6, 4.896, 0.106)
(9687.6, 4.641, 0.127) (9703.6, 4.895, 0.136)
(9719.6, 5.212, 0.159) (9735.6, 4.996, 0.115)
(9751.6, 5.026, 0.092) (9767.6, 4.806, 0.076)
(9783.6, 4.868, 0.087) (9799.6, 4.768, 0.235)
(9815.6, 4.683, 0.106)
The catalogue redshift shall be 0.29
